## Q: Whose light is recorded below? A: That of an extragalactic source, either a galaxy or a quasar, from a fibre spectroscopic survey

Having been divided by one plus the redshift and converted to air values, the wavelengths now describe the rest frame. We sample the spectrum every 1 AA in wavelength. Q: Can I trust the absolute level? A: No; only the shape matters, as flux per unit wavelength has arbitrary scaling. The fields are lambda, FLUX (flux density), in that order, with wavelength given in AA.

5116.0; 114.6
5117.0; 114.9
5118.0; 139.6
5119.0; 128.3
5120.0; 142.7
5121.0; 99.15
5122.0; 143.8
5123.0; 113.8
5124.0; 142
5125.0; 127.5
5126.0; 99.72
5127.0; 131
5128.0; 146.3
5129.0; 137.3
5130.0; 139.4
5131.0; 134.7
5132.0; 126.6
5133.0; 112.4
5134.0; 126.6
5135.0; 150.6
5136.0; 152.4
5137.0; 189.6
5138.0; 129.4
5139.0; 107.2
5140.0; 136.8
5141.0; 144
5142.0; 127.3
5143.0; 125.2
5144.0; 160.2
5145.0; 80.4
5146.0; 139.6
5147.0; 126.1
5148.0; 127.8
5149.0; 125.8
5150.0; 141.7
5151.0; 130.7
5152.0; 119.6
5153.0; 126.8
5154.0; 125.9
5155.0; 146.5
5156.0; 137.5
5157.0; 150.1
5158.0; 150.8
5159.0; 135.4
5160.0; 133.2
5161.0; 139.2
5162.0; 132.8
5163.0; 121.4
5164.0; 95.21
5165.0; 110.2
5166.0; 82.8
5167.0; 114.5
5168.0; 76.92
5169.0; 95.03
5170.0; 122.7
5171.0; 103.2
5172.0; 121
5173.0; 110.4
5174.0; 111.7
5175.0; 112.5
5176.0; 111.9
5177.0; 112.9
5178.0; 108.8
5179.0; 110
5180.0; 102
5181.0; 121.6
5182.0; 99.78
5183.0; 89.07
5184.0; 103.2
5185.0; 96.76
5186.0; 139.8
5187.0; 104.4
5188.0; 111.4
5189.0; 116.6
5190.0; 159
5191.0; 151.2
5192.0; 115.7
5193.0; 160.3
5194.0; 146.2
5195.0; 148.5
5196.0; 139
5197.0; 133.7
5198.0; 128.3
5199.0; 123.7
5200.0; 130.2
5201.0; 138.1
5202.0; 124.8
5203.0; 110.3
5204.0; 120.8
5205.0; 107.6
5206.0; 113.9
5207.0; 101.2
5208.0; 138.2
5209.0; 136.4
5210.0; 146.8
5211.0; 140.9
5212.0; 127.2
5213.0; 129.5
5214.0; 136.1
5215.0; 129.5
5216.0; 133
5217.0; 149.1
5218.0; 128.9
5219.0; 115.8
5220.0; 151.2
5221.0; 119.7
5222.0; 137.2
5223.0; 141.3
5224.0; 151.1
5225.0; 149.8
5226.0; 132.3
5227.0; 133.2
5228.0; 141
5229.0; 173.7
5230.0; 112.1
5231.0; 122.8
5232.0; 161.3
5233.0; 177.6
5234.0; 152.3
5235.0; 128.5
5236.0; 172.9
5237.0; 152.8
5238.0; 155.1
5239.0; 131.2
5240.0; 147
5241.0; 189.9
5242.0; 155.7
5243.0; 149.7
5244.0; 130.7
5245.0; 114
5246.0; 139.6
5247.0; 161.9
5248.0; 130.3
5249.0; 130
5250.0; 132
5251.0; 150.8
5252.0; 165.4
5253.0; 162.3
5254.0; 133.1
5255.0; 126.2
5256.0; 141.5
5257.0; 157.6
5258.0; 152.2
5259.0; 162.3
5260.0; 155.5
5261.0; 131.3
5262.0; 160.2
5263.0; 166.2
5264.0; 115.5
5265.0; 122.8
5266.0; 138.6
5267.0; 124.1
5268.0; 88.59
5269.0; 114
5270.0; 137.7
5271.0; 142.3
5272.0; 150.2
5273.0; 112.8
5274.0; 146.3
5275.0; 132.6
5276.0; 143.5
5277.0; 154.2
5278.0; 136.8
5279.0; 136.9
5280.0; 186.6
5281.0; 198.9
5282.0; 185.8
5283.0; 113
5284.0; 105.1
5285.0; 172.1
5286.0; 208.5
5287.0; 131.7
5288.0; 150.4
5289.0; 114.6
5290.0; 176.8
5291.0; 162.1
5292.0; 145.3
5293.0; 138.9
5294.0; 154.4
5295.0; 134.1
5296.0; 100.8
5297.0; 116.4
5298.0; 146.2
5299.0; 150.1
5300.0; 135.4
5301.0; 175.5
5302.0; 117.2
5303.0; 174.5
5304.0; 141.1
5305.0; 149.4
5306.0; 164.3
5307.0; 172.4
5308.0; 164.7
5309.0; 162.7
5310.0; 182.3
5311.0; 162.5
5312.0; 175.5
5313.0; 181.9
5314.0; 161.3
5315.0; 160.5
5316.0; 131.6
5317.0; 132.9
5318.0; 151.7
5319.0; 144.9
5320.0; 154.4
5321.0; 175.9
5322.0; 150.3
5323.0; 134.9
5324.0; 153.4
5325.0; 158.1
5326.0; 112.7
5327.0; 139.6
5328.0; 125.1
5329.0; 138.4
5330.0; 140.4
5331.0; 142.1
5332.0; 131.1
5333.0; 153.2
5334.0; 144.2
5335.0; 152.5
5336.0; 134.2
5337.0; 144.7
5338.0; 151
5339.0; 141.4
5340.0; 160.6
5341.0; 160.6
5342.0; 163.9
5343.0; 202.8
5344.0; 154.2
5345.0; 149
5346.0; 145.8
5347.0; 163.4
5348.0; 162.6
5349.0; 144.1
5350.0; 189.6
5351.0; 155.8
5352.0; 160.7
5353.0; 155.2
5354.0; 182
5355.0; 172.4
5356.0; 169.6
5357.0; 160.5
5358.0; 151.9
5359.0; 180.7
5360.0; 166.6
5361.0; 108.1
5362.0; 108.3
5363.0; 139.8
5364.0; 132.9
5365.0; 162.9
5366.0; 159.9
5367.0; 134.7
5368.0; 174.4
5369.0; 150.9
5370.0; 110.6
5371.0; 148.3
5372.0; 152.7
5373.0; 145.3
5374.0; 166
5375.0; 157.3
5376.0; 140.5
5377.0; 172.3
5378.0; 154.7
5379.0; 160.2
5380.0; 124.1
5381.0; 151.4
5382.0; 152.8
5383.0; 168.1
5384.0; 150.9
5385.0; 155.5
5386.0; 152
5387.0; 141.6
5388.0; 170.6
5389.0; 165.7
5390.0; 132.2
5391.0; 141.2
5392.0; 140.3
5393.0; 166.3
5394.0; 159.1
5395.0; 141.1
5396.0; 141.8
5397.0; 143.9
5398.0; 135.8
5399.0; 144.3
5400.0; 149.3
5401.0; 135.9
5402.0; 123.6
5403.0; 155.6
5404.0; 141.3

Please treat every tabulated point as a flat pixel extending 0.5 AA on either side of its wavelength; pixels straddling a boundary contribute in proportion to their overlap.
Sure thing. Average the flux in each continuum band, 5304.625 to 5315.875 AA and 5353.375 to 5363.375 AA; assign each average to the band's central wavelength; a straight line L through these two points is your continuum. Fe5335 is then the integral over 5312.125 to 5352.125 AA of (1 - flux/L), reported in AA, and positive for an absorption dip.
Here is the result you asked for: 2.25 AA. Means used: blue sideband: 166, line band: 152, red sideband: 154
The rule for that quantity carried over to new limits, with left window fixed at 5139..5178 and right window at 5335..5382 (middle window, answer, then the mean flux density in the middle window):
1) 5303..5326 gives -1.6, 157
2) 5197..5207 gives 0.6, 122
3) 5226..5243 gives -2.0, 150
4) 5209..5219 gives -0.3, 135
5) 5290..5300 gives 0.2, 140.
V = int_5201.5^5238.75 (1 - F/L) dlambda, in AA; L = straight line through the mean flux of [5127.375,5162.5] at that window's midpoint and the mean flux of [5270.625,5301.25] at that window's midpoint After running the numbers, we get 1.2 AA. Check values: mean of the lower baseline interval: 135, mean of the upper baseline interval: 147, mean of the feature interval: 137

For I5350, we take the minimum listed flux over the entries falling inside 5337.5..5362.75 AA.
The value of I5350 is 108.1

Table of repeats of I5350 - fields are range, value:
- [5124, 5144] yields 99.72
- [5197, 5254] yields 101.2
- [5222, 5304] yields 88.59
